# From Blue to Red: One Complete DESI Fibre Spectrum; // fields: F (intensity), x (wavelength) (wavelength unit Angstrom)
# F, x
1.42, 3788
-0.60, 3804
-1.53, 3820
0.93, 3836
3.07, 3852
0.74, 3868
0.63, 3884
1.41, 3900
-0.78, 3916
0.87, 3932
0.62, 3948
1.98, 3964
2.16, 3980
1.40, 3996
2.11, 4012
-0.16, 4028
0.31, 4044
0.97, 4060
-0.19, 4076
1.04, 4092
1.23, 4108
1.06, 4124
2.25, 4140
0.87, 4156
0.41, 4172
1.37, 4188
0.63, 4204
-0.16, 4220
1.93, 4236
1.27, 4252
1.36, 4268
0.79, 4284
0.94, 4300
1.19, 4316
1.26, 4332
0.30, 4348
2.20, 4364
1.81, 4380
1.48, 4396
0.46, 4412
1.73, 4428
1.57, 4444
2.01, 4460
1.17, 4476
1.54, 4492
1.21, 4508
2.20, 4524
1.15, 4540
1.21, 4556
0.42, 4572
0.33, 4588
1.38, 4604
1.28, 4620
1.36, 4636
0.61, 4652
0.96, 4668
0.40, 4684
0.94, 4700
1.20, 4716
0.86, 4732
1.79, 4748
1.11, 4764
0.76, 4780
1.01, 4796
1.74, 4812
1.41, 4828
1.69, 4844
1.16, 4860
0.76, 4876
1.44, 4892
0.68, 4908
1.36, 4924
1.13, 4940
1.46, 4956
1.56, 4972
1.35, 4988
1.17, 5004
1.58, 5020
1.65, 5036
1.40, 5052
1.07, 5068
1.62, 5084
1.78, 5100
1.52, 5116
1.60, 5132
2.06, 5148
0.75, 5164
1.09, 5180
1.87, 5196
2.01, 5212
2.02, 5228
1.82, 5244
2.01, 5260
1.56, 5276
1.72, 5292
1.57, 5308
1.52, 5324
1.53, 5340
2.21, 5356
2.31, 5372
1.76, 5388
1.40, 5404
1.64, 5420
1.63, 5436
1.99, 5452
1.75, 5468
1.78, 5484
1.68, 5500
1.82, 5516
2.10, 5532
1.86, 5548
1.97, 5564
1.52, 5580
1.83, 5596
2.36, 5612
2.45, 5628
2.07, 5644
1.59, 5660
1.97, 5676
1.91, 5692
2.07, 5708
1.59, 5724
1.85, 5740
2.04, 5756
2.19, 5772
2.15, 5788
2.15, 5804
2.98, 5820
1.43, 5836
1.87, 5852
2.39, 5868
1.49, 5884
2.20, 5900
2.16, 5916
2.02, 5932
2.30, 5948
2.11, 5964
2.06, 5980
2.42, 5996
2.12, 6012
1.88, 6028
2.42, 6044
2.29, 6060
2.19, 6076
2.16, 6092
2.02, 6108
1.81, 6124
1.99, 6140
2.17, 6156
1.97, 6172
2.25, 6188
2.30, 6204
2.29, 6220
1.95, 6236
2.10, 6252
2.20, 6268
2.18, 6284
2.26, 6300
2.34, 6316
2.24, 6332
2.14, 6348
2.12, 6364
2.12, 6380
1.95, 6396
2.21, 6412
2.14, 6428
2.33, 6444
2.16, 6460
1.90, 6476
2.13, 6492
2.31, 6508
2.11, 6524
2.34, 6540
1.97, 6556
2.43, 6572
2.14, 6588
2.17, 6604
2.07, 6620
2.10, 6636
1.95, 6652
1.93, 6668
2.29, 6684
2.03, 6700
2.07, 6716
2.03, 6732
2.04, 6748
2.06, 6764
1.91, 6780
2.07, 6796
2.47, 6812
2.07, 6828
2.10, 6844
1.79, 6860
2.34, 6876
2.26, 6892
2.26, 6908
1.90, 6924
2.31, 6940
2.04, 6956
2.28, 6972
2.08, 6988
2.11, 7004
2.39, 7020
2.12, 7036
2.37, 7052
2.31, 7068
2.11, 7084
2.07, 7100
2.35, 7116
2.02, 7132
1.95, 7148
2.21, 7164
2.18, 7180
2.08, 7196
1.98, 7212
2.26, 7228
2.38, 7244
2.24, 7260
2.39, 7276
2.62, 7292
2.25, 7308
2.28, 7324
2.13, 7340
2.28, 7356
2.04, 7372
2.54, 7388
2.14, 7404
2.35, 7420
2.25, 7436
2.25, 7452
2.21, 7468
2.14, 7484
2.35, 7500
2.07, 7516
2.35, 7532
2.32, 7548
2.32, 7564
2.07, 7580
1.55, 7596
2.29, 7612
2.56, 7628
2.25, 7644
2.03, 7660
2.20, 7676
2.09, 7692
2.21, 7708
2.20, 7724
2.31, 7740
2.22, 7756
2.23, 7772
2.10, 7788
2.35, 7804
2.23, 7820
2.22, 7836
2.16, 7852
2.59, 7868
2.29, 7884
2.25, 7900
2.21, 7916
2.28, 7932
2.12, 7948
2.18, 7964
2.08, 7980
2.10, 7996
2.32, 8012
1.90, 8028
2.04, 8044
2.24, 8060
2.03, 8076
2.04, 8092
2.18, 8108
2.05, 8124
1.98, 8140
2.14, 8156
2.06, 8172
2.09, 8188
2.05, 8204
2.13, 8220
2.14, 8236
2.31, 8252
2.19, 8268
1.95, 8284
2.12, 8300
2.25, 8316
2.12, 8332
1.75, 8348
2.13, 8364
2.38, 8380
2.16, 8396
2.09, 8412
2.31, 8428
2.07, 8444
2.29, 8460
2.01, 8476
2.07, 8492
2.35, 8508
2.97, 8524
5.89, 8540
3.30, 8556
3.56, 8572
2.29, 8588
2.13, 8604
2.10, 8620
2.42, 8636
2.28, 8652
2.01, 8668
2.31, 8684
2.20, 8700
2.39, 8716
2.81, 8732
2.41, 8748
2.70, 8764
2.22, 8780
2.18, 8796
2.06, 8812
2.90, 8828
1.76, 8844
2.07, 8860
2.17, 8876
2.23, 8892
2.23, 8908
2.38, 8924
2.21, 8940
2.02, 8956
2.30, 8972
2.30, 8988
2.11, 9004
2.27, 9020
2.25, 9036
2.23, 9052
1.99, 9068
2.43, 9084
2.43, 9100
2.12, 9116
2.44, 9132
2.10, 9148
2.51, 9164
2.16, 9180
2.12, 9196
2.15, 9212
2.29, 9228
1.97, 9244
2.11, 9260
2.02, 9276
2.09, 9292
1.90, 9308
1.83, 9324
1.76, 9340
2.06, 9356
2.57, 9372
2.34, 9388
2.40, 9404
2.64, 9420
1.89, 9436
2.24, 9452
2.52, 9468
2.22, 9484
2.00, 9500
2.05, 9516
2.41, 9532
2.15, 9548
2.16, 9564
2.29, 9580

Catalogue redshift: 0.30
